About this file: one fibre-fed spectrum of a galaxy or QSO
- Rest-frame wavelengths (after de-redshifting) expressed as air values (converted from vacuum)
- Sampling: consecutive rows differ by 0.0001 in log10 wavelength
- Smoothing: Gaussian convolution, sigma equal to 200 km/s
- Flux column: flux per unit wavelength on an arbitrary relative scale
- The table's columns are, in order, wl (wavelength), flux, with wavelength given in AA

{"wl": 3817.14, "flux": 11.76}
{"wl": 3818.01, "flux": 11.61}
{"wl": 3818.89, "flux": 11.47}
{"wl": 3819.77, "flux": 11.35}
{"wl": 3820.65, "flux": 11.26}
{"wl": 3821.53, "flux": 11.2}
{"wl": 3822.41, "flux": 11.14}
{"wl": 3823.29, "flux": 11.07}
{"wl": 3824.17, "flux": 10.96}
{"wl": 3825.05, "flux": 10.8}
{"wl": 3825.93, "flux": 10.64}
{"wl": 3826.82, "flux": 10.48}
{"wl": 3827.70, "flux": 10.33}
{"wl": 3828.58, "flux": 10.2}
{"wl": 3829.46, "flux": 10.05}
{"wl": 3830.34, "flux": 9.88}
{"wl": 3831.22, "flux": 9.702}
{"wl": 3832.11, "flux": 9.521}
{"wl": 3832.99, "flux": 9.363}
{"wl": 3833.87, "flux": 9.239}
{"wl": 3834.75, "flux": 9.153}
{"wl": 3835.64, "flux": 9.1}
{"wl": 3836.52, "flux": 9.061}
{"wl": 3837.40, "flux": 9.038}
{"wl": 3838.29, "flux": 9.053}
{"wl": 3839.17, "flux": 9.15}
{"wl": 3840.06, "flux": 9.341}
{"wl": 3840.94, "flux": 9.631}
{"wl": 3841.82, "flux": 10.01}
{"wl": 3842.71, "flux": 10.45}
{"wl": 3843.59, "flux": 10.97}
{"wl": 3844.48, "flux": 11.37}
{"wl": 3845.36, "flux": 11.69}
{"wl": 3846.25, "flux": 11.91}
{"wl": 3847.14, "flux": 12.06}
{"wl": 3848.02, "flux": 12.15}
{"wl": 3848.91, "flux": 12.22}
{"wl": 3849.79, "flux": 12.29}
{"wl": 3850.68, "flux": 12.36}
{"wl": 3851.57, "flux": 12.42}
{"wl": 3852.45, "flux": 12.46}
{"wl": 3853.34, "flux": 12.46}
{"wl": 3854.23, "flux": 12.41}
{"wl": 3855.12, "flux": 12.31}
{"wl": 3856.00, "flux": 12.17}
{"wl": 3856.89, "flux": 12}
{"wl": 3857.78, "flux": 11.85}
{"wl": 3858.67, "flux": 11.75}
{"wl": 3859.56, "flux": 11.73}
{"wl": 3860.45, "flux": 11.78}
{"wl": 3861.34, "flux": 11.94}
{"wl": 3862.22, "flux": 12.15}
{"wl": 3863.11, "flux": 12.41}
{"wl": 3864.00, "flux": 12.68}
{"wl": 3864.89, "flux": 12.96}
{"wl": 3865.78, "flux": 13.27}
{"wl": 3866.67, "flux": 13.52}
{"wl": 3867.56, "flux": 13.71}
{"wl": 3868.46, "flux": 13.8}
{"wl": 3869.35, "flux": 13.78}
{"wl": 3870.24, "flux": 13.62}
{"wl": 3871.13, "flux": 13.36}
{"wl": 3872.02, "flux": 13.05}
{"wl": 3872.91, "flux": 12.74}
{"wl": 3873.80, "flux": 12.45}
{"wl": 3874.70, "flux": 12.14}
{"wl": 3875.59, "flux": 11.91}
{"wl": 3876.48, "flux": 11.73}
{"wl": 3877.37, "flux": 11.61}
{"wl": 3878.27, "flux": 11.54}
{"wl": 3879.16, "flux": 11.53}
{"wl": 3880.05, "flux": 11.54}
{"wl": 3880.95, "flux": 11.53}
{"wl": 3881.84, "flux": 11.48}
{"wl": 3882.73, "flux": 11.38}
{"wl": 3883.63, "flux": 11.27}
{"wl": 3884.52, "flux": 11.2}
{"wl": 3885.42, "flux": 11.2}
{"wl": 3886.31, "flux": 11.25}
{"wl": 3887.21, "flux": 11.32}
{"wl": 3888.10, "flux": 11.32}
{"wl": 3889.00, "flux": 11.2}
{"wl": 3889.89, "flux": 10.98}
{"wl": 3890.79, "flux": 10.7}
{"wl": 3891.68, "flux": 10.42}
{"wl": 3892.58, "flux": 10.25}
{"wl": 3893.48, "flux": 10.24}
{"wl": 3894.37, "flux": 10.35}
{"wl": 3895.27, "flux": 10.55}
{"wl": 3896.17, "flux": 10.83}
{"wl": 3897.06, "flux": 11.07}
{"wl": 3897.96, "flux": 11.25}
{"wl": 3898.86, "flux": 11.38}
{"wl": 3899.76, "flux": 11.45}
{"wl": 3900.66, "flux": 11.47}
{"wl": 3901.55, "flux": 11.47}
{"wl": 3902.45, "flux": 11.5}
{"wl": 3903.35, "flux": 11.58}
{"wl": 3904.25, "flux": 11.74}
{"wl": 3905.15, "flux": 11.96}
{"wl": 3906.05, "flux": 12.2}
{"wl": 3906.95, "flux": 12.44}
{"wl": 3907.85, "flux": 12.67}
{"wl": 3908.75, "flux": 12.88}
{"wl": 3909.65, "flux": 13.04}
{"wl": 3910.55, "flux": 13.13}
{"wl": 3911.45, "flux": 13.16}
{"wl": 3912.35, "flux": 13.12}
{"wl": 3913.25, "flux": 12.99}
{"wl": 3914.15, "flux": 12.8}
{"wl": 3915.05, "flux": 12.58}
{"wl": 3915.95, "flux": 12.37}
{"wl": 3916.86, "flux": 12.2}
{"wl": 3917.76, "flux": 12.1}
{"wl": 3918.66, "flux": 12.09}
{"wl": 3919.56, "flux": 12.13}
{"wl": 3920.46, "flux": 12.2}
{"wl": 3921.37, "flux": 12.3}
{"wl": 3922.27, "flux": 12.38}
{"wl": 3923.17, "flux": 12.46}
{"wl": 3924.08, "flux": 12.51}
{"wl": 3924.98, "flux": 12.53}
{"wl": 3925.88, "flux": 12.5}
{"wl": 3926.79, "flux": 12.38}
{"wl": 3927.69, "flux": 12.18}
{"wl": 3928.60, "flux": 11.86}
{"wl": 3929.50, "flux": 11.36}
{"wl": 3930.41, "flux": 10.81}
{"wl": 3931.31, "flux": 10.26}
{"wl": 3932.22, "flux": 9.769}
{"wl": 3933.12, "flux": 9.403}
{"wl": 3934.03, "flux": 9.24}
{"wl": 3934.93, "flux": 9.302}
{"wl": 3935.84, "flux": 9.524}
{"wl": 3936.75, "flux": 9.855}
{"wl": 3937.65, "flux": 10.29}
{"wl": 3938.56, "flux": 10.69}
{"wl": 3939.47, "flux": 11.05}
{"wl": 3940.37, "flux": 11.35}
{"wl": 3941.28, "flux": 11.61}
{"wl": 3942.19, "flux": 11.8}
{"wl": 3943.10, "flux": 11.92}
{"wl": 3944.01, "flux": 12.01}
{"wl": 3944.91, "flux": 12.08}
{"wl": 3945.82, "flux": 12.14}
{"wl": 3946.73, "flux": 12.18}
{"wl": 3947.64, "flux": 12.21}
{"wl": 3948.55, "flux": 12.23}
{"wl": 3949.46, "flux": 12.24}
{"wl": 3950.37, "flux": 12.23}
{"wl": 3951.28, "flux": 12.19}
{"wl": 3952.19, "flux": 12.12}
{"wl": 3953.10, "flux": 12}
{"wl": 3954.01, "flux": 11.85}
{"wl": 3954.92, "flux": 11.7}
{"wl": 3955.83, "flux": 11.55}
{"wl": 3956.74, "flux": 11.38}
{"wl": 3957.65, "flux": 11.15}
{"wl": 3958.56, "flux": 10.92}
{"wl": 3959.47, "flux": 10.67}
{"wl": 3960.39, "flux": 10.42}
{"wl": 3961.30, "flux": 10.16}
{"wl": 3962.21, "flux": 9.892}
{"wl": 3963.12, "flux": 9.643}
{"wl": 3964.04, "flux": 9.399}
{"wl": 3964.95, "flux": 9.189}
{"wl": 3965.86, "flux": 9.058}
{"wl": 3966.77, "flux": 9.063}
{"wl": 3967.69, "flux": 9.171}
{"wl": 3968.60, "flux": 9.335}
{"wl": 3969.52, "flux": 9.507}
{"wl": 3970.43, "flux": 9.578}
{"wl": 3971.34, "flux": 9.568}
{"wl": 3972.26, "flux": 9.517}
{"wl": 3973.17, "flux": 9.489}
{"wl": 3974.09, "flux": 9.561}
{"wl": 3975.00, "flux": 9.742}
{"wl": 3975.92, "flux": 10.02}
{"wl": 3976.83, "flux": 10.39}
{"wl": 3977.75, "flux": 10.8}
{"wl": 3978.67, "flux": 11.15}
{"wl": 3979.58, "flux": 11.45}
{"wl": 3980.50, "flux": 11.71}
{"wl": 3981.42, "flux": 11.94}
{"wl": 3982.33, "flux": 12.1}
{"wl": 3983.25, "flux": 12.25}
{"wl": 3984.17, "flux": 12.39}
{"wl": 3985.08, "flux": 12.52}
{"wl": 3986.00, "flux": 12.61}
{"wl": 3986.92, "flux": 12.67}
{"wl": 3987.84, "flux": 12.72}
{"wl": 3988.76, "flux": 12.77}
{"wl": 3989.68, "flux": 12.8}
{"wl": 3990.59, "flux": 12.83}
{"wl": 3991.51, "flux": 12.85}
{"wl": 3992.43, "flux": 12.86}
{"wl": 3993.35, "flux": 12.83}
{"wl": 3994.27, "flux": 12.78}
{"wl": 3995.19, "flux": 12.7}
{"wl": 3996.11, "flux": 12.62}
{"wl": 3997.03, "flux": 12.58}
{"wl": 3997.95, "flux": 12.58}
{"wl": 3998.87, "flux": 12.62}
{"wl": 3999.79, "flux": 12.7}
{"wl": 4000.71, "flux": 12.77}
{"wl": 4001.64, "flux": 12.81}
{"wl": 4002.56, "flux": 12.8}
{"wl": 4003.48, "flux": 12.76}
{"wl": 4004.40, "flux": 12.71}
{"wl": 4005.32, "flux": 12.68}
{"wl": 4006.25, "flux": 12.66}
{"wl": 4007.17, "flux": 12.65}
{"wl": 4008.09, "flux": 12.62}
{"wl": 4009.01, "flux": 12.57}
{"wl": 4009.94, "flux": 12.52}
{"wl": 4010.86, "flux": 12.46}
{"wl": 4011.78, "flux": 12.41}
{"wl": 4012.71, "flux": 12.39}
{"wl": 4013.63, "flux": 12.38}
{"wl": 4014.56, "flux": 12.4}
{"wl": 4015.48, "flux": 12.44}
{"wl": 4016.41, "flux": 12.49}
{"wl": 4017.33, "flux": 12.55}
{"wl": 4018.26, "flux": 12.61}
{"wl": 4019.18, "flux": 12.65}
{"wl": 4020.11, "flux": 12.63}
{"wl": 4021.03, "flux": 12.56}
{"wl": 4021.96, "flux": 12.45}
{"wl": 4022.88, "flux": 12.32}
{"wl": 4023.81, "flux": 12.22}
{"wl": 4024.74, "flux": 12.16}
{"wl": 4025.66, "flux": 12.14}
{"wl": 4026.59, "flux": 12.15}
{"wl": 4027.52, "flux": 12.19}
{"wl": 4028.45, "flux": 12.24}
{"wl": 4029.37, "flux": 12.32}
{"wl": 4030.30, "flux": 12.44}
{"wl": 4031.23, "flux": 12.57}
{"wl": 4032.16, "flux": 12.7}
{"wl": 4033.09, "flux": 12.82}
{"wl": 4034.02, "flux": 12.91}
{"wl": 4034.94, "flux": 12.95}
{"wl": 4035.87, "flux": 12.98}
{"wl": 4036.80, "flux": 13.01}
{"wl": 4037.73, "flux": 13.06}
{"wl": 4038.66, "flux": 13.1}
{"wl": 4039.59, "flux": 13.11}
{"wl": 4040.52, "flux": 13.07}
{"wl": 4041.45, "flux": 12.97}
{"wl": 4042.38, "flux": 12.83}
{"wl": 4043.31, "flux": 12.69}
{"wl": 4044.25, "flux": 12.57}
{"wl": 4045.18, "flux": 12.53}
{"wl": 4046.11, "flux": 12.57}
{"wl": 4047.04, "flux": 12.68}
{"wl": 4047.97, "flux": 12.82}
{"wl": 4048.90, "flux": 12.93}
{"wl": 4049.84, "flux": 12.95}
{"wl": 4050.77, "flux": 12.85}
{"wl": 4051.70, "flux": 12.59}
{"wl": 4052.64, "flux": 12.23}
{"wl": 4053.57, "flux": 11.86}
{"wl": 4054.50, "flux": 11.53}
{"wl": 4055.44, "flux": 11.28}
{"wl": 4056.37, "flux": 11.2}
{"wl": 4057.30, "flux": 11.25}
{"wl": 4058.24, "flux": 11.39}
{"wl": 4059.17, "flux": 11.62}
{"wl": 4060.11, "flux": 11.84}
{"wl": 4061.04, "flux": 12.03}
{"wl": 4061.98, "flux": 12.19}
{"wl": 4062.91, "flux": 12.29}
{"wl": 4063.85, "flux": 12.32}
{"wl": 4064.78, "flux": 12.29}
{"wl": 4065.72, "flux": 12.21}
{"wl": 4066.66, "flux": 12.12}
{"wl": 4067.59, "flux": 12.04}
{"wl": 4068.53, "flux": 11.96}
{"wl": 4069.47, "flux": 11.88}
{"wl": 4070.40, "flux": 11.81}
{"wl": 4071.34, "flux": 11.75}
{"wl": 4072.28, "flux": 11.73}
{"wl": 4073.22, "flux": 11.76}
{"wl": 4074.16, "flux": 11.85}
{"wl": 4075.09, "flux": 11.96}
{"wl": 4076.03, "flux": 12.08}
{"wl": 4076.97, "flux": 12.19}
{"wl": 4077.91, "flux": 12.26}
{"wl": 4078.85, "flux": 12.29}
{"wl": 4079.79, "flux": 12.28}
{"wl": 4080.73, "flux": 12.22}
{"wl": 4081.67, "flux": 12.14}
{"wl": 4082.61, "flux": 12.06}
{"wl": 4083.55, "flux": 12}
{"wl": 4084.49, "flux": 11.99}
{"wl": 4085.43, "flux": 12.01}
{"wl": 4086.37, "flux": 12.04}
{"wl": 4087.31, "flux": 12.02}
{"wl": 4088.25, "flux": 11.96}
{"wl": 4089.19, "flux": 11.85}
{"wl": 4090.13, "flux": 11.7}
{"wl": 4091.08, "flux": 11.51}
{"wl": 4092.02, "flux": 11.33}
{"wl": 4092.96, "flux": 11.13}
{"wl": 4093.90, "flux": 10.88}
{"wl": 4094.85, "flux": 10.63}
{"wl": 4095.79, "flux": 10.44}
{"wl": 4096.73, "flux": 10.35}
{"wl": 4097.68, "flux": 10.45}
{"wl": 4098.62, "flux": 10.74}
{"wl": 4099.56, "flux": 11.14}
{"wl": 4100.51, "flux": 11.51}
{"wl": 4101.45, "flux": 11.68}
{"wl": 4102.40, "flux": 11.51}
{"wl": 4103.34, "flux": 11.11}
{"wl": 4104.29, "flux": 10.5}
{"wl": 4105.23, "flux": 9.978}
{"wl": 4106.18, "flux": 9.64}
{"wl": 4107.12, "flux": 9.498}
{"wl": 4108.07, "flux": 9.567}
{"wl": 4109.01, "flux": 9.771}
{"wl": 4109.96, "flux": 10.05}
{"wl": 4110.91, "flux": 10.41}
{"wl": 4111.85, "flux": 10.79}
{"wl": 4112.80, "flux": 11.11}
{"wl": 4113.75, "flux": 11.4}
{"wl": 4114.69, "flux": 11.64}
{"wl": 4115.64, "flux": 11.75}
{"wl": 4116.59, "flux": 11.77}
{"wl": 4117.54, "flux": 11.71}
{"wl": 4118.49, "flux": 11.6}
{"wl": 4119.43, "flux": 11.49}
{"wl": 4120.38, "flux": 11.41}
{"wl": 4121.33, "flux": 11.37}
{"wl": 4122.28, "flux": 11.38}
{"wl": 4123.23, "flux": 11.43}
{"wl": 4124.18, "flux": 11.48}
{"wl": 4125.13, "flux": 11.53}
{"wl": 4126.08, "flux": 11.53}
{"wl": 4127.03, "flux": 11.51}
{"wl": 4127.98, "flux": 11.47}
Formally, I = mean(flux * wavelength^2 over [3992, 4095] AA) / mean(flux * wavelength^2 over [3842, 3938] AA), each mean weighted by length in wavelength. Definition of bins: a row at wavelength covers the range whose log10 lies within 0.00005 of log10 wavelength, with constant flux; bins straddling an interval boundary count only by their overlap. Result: 1.13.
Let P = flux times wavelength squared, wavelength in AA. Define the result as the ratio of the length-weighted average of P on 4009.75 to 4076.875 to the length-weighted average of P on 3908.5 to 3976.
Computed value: 1.2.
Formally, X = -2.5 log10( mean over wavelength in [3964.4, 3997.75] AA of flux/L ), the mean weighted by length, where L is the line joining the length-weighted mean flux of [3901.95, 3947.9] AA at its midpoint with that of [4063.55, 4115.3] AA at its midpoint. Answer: 0.04 mag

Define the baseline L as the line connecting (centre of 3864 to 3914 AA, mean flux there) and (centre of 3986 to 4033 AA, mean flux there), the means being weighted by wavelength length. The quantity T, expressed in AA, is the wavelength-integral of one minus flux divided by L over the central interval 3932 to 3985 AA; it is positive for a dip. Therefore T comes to 6.5 AA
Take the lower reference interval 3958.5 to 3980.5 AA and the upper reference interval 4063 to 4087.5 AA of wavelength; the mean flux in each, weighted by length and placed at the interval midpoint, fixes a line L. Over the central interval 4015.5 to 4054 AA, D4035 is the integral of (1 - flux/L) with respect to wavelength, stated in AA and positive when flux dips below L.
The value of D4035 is -4.8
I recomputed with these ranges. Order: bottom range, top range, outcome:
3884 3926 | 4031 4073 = 1.12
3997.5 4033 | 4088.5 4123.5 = 0.92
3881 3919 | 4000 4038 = 1.14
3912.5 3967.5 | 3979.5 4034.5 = 1.14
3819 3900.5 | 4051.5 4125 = 1.14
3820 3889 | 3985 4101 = 1.18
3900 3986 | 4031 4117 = 1.11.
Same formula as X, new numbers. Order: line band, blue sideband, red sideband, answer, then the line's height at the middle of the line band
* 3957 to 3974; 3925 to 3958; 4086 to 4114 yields 0.16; 11.3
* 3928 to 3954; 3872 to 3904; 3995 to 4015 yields 0.07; 11.9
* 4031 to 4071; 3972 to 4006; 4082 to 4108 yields -0.08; 11.5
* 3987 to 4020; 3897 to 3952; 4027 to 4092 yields -0.05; 12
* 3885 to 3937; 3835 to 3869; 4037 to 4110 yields 0.01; 11.7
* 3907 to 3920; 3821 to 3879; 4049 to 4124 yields -0.11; 11.5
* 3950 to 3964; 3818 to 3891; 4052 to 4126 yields 0.03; 11.4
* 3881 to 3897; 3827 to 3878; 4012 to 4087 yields 0.07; 11.6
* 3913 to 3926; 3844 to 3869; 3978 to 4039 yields 0.00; 12.4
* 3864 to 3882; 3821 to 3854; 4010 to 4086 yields -0.15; 10.9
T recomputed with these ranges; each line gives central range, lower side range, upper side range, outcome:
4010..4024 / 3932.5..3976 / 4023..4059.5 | -0.6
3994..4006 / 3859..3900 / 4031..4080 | -0.5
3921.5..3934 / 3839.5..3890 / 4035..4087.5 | 0.6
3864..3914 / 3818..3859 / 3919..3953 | -3.4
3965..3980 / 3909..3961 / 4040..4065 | 2.6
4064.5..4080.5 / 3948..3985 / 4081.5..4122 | -1.4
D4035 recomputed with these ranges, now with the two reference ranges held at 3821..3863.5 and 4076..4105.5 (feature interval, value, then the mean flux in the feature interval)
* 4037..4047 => -1.3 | 12.8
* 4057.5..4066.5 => -0.4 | 12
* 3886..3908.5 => -0.4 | 11.3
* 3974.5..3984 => 0.1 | 11.2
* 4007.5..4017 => -1.0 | 12.5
